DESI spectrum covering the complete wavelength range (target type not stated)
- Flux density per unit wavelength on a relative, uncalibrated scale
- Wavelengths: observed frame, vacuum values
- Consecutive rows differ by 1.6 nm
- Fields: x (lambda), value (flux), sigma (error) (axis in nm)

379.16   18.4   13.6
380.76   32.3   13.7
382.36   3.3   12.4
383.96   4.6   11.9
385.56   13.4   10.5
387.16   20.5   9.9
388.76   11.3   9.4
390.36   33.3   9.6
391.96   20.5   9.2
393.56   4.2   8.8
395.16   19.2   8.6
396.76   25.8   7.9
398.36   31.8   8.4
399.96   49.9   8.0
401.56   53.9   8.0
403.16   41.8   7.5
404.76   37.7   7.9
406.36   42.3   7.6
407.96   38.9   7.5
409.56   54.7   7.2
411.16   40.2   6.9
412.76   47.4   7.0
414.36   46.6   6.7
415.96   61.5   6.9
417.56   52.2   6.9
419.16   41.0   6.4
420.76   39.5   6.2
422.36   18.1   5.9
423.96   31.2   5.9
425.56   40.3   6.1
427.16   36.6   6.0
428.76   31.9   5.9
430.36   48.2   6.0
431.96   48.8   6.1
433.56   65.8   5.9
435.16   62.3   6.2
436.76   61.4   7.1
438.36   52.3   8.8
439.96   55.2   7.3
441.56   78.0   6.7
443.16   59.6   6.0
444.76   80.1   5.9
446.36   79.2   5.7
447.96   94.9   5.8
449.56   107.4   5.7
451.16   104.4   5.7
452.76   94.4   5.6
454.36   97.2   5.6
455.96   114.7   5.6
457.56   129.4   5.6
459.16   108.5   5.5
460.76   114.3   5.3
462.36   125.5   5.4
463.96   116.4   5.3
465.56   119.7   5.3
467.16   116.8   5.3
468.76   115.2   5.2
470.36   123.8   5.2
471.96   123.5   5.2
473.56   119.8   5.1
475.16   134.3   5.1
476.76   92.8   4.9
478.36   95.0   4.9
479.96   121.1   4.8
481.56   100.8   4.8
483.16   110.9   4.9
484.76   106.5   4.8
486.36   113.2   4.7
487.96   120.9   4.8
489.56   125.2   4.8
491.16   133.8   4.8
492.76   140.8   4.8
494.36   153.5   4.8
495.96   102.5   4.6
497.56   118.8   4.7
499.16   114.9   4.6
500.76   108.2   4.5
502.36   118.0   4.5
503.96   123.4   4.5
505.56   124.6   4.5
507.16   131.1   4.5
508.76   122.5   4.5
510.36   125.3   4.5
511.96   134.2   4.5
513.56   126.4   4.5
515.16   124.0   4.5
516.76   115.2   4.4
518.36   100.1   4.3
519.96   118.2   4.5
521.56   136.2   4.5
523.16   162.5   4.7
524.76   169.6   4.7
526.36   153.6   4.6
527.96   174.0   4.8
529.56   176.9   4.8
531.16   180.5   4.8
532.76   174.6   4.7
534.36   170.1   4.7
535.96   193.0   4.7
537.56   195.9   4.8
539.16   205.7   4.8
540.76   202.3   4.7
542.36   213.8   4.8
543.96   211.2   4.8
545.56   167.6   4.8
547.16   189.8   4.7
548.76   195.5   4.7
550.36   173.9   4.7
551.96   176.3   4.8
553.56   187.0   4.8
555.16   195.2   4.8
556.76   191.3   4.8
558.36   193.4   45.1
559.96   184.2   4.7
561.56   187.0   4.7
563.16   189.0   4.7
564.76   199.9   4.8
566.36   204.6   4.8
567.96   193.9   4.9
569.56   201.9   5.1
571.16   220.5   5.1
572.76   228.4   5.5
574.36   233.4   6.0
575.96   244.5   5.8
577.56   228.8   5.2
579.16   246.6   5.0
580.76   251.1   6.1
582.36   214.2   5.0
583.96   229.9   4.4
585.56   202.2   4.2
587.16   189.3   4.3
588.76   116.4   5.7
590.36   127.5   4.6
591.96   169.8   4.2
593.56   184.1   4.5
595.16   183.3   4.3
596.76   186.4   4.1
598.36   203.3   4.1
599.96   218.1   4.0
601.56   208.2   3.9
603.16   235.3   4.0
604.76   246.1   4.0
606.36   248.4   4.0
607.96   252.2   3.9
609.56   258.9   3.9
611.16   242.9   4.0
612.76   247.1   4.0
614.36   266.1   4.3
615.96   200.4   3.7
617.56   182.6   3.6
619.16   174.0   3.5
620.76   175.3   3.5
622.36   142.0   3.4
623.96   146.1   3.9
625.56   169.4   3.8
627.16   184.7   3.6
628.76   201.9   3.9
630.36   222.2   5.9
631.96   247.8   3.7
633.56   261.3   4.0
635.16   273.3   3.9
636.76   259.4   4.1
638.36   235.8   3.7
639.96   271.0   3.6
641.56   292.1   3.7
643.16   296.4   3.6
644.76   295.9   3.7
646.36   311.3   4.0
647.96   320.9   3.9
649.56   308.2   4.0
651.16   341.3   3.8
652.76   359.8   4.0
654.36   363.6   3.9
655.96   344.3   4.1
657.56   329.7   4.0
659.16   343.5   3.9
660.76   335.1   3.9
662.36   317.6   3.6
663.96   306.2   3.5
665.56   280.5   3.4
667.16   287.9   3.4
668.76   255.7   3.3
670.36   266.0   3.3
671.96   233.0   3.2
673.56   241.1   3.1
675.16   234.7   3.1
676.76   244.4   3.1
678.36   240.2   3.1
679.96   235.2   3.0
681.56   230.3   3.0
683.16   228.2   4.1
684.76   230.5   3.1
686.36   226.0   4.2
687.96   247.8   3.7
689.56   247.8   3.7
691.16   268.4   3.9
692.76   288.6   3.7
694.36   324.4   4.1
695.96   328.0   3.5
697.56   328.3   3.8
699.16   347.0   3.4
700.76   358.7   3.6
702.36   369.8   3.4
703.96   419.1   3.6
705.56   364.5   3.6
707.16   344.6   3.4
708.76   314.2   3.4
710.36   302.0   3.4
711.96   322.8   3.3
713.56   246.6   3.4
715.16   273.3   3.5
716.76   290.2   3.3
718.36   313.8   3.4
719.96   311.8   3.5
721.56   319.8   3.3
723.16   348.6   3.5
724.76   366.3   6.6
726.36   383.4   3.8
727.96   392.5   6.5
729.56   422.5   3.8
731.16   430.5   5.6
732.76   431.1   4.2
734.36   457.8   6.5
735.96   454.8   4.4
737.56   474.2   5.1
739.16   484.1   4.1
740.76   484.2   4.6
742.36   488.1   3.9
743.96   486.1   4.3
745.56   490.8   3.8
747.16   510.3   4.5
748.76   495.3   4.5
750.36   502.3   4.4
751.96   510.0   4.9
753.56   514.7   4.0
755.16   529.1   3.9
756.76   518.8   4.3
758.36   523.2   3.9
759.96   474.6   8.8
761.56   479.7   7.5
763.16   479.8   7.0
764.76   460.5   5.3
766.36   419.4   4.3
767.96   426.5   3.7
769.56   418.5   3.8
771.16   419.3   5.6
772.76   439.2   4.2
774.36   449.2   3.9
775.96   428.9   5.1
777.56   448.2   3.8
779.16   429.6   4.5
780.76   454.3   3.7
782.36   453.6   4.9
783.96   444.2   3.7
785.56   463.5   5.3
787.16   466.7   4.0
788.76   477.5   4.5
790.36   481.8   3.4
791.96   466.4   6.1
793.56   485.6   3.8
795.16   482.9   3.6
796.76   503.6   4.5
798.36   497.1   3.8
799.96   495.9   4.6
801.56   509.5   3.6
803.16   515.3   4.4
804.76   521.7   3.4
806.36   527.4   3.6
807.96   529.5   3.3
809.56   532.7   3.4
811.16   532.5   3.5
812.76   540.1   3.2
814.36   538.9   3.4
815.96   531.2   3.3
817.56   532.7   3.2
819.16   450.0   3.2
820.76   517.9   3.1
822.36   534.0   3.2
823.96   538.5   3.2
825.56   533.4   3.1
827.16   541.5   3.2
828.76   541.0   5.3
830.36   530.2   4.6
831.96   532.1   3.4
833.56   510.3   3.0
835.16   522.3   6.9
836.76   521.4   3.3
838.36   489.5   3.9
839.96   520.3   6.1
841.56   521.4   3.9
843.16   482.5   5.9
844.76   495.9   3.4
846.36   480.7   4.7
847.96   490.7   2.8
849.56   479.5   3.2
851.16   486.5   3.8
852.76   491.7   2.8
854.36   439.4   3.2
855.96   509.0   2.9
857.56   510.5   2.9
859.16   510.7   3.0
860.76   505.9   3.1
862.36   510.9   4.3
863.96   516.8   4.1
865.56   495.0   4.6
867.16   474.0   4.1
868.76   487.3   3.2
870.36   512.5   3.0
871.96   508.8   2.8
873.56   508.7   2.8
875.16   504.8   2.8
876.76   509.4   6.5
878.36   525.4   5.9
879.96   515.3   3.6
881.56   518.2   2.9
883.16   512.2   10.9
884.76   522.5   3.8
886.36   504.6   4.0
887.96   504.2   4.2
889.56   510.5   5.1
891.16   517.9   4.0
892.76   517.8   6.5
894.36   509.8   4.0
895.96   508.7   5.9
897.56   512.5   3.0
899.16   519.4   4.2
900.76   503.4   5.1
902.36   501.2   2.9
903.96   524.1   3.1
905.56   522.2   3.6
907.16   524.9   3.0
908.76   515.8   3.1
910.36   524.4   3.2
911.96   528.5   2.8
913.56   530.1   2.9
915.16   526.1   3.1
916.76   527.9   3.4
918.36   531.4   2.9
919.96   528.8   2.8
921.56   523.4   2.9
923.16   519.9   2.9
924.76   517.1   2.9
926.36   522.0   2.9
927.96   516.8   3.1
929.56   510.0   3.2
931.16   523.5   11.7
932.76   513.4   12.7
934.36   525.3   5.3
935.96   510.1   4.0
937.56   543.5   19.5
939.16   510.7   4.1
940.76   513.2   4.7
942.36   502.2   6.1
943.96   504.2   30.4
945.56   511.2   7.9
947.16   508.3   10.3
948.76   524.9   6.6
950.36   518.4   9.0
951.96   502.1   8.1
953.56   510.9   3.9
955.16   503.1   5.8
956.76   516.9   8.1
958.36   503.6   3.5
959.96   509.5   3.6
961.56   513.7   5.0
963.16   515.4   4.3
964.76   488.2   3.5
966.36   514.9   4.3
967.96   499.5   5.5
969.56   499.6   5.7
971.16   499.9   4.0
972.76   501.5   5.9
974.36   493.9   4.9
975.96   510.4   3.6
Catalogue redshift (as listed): 0.00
